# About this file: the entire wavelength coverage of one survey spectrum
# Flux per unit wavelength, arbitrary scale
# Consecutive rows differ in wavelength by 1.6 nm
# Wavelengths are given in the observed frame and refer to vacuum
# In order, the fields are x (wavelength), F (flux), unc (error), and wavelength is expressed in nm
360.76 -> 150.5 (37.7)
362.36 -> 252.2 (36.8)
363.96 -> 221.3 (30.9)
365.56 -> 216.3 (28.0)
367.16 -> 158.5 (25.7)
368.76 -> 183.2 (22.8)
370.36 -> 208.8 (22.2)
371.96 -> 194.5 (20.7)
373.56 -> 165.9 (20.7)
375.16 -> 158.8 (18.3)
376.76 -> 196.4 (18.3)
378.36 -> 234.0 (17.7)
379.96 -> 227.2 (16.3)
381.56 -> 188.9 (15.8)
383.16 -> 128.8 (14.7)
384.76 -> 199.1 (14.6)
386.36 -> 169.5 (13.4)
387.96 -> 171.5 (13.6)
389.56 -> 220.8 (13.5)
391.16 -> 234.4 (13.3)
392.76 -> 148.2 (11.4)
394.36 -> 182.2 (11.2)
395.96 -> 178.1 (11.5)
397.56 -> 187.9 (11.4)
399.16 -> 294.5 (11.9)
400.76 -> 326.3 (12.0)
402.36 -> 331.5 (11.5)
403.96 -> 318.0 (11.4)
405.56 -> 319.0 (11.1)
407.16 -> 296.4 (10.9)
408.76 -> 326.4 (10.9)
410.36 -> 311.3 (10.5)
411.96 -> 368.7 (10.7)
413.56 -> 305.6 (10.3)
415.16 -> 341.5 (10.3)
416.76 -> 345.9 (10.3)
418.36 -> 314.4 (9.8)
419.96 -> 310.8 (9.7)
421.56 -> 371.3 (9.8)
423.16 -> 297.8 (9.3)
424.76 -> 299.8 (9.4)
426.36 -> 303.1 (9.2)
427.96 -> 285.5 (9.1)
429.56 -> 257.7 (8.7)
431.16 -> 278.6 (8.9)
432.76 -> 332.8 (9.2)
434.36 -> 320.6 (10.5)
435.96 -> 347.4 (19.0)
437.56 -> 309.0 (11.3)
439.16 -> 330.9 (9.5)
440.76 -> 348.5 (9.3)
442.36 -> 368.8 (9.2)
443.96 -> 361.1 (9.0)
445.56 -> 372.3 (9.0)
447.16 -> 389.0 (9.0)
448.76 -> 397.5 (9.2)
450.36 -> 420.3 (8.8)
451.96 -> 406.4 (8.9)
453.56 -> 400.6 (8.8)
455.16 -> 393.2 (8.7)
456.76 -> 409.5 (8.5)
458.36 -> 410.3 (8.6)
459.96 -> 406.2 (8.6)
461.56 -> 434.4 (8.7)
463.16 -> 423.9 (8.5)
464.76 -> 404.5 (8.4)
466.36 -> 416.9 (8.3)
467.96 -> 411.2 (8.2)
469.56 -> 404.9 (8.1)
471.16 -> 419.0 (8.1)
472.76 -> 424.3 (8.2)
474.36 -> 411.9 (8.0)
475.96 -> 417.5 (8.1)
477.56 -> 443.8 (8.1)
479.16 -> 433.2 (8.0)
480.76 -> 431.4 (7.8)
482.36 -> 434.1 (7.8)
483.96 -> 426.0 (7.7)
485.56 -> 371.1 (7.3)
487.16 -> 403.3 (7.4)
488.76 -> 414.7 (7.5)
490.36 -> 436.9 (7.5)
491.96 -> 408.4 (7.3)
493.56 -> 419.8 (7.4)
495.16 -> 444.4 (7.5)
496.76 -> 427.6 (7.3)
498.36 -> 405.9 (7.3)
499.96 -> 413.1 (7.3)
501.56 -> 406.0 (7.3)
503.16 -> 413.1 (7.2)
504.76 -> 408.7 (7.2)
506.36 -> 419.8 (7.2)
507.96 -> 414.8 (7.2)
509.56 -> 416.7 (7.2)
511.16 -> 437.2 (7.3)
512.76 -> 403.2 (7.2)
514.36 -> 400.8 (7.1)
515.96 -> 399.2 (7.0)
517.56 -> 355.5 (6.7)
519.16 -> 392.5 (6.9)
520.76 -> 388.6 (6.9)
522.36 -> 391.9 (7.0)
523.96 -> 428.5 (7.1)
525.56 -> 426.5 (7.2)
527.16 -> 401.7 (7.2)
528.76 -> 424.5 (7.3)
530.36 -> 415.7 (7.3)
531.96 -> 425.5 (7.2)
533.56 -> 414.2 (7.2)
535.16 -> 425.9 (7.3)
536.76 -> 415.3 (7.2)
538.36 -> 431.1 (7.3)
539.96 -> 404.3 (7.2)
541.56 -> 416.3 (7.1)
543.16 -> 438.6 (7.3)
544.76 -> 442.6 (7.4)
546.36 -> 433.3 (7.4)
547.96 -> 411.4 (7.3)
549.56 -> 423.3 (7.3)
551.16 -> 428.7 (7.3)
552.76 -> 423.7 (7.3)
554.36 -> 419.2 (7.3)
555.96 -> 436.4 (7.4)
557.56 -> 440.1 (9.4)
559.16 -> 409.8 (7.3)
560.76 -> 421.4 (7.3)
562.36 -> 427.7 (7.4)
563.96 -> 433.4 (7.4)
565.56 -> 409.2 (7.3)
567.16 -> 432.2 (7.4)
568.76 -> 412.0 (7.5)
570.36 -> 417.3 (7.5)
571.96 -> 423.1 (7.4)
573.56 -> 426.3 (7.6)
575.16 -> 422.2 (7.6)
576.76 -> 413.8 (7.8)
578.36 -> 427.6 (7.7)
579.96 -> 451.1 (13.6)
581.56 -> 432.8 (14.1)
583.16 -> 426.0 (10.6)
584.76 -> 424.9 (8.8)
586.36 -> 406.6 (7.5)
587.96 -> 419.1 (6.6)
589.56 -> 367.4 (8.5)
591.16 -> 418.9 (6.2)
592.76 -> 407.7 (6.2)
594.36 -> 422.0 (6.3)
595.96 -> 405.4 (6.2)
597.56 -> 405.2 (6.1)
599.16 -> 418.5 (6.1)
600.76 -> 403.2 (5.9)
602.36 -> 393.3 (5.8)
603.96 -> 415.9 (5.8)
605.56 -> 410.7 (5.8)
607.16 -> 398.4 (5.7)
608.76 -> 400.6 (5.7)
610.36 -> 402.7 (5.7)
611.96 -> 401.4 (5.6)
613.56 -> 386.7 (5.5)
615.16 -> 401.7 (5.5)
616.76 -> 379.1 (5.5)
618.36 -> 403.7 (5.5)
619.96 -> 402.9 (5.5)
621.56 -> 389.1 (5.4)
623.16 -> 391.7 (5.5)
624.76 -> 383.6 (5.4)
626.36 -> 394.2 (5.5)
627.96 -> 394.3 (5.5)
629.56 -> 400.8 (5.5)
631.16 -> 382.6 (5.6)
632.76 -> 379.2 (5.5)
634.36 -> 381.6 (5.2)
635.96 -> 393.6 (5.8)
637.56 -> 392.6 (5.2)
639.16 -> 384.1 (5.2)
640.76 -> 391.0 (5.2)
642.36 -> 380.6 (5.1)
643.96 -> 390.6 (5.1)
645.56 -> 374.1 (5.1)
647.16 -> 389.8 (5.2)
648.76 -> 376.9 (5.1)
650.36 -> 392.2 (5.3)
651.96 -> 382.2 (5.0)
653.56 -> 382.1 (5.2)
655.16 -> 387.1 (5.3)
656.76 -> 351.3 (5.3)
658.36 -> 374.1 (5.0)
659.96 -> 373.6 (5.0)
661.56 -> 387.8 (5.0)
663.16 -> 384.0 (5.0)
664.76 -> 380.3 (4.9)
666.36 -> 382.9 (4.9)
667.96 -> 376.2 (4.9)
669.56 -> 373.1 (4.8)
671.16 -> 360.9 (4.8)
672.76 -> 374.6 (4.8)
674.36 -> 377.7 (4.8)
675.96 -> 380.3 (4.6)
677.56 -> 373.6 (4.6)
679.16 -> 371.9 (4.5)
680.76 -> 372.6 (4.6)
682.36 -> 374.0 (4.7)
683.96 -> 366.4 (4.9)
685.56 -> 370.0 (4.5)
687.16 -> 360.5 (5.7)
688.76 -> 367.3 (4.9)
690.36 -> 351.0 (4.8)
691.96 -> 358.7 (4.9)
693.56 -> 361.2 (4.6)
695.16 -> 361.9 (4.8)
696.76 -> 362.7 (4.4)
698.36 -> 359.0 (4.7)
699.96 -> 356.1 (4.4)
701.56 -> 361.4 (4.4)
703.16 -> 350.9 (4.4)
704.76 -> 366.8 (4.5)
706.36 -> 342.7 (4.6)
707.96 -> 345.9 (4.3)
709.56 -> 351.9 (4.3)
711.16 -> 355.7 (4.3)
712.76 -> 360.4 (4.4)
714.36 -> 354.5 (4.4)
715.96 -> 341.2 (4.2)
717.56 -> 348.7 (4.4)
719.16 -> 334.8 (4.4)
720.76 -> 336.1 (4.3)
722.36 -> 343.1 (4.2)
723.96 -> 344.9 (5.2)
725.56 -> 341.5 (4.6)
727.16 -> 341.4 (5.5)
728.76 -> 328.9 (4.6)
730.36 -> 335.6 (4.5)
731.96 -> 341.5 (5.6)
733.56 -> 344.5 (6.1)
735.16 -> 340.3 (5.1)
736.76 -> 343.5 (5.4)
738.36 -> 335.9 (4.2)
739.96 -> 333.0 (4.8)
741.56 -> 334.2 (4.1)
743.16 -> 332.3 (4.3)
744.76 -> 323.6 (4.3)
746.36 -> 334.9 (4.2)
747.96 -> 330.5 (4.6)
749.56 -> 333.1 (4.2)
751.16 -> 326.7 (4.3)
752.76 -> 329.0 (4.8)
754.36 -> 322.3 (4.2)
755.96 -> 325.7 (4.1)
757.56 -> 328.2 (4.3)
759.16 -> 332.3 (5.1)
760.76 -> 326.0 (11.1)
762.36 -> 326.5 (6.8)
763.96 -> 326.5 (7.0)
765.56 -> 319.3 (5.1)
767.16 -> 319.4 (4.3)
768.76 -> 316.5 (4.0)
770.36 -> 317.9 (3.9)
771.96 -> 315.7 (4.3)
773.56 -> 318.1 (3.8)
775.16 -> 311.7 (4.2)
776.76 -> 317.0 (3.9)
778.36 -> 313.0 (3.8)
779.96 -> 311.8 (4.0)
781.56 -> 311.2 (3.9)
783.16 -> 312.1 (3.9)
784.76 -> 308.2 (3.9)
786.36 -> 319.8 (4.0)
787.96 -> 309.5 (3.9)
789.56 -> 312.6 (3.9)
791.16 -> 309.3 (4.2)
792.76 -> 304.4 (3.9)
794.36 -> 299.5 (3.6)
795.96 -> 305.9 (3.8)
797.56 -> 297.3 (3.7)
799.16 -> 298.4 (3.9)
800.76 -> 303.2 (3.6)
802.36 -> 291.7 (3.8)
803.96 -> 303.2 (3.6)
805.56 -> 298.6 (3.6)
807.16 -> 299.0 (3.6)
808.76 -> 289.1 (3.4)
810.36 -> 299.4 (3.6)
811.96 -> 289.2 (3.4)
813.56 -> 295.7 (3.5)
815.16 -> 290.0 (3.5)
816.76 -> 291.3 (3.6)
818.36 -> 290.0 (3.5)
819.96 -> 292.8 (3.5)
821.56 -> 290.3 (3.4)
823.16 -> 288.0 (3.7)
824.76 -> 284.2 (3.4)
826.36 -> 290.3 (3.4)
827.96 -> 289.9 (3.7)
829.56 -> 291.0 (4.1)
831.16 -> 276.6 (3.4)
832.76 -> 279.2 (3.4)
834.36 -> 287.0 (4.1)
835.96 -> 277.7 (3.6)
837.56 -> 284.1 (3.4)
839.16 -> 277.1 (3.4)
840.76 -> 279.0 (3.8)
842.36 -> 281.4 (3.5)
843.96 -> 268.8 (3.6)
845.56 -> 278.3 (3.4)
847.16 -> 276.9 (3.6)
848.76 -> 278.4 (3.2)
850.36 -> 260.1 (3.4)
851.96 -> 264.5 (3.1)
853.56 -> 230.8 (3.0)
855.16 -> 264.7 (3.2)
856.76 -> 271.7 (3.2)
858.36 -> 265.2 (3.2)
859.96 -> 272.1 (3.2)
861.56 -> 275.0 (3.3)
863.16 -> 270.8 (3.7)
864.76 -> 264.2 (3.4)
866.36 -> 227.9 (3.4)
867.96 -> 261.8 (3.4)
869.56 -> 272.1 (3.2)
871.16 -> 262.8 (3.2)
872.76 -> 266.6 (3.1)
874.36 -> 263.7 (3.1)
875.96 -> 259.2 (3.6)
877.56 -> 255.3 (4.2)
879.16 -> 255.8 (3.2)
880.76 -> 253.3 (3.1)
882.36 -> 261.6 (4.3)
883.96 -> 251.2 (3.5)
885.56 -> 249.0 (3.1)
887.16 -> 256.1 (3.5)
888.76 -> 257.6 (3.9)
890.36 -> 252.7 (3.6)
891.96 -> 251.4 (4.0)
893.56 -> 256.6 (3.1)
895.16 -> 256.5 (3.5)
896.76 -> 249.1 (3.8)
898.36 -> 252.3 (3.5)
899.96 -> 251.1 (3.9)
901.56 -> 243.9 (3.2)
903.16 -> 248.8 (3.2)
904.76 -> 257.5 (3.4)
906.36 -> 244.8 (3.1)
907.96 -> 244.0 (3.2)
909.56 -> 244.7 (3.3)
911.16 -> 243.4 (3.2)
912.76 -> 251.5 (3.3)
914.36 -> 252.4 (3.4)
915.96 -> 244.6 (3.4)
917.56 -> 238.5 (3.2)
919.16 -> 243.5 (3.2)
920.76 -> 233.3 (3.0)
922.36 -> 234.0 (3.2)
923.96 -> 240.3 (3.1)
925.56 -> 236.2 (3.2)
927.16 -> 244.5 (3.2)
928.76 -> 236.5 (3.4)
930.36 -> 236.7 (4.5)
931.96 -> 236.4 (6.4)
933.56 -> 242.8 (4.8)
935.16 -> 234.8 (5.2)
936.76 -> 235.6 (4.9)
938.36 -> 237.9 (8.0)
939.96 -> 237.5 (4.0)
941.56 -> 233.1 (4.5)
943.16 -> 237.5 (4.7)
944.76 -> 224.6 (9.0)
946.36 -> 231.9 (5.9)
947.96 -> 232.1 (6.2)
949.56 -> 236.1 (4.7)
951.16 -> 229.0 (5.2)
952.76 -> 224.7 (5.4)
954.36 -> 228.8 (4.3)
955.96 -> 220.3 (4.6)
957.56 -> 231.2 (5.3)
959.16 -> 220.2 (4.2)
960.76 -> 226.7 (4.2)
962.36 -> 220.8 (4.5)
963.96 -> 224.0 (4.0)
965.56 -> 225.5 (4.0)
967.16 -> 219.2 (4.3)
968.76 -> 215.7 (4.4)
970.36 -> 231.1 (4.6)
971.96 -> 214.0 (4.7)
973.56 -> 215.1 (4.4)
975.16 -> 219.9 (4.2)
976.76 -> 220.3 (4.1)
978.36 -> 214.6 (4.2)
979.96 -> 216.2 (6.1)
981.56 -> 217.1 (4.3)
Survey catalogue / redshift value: 0.00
